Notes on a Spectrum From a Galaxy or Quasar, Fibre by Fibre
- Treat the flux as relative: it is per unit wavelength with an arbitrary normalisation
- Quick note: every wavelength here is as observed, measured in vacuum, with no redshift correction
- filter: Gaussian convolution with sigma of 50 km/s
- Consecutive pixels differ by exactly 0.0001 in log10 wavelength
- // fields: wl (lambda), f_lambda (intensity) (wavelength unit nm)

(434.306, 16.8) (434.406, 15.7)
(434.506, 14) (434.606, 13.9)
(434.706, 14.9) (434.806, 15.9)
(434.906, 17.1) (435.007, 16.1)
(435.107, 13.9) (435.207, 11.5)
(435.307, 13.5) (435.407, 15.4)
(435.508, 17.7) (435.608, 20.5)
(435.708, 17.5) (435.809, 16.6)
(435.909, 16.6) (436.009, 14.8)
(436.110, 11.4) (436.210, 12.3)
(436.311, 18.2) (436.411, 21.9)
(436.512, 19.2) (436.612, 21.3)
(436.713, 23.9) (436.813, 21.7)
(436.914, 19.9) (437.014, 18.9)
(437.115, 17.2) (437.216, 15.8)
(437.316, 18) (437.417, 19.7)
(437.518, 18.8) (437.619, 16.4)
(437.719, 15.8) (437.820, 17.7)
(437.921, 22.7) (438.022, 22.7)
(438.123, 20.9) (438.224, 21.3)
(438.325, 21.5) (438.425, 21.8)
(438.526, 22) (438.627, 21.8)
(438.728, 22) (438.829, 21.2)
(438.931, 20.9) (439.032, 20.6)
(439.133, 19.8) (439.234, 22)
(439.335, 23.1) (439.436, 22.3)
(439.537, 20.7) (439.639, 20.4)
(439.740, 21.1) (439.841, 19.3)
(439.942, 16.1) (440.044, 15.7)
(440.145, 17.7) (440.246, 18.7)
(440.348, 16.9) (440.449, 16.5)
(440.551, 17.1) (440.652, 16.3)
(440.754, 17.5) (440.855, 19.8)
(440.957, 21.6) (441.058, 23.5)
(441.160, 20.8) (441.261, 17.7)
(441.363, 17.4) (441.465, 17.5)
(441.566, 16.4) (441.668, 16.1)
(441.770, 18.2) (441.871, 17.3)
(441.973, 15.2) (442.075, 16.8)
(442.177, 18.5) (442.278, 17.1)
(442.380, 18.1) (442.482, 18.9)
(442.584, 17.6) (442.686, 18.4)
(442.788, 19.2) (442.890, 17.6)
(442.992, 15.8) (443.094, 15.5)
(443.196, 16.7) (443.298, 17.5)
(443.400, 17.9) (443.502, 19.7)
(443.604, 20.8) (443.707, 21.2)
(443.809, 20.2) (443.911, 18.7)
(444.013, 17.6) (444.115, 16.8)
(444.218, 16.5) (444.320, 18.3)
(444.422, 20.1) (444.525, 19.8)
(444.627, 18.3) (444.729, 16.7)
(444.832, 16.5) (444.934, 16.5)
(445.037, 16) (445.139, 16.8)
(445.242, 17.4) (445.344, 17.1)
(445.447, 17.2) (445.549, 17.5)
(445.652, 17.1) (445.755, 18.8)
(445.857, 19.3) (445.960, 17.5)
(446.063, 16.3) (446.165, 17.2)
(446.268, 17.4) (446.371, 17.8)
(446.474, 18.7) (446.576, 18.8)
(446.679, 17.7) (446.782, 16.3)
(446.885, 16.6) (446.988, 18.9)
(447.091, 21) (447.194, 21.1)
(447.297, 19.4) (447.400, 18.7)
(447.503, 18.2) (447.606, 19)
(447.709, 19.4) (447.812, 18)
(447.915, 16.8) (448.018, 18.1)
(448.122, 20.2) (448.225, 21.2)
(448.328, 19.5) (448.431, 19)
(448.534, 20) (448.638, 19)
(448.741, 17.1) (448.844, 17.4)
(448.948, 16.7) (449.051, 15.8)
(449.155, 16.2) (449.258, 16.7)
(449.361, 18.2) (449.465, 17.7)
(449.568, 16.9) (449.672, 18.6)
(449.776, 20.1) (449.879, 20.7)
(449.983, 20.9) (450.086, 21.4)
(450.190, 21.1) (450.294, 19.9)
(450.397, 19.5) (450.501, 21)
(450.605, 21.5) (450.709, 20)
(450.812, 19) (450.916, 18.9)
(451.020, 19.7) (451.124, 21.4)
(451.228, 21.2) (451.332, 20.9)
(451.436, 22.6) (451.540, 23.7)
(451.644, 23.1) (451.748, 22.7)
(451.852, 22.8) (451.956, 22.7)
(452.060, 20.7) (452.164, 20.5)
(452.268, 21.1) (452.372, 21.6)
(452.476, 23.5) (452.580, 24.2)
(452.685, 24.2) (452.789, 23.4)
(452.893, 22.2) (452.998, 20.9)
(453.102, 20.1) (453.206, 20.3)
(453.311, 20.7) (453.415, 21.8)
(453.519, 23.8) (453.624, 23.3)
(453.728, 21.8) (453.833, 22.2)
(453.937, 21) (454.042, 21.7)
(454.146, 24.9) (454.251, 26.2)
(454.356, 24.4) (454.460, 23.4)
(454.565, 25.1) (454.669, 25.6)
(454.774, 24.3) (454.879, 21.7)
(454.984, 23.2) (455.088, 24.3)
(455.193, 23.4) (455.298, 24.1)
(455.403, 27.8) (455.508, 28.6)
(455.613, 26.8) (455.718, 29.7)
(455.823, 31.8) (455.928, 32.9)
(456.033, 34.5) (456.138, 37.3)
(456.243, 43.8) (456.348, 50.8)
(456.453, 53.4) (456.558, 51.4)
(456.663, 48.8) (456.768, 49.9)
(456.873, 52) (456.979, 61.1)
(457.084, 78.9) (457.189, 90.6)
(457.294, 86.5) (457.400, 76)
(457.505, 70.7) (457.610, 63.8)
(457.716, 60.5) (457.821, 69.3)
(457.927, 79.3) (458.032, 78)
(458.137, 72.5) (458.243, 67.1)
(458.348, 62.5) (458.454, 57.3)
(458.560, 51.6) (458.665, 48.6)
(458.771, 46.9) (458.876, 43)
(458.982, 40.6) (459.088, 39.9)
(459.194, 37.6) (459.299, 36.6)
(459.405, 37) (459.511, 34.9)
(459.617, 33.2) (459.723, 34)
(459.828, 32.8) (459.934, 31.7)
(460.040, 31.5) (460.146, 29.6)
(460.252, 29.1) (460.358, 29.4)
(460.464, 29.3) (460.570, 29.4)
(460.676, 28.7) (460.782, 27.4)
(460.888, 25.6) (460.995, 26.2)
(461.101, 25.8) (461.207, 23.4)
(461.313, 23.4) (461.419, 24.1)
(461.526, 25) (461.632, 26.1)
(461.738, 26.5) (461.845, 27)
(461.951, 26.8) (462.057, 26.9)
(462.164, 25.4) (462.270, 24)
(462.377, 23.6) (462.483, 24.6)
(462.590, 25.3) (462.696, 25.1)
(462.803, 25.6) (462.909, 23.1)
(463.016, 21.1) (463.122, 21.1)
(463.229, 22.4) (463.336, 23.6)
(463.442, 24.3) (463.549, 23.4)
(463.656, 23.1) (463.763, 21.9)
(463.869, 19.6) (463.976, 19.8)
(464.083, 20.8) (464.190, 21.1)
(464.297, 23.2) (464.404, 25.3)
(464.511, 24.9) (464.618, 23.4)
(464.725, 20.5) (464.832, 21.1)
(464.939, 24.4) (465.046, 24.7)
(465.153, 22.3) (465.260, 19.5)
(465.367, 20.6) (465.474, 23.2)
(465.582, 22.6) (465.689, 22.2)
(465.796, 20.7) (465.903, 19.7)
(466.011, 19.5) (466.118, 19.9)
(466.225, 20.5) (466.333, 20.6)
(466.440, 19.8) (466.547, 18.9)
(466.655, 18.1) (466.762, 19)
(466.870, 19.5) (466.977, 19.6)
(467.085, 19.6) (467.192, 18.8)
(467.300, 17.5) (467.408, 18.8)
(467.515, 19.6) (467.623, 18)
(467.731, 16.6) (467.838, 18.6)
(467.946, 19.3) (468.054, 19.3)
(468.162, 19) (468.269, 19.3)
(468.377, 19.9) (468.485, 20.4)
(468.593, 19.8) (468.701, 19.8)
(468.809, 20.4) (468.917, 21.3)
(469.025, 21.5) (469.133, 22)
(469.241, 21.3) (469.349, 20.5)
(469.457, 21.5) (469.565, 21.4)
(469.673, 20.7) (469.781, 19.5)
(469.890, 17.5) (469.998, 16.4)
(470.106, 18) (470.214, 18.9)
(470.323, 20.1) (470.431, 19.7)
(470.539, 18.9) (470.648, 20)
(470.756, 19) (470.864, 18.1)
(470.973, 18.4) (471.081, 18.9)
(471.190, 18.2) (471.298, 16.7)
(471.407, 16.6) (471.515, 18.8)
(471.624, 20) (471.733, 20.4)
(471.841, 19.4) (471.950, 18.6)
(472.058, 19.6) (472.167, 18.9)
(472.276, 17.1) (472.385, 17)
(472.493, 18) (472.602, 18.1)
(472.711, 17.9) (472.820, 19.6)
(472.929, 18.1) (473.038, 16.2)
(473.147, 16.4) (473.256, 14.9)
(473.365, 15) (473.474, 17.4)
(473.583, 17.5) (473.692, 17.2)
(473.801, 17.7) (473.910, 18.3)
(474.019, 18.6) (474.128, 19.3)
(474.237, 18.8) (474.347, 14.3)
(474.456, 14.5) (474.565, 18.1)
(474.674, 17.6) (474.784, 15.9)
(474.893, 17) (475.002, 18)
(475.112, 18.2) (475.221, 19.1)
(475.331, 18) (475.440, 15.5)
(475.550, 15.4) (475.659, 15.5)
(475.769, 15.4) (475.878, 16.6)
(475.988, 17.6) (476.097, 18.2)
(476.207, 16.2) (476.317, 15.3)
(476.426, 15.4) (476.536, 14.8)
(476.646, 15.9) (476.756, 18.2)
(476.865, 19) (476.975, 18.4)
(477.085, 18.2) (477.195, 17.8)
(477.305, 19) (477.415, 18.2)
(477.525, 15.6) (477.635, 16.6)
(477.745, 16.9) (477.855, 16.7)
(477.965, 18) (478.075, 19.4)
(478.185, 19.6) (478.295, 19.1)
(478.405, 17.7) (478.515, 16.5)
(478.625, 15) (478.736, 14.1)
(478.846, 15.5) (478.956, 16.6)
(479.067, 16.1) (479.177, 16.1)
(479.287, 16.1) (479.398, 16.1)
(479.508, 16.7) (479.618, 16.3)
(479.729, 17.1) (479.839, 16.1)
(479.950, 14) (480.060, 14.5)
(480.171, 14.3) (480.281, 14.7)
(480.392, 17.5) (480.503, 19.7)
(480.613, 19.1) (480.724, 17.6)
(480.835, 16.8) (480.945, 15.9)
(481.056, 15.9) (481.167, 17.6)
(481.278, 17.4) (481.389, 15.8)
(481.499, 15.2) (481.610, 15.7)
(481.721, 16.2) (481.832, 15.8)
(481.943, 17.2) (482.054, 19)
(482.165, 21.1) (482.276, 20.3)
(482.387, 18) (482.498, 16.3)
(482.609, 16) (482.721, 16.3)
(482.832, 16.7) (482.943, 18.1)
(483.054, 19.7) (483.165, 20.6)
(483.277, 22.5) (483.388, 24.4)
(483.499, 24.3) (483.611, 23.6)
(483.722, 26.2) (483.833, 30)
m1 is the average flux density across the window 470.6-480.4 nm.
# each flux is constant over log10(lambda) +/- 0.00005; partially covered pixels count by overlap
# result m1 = 17.2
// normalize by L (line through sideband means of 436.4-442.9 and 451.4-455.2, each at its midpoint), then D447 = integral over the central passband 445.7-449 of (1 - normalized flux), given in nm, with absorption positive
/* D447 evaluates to 0.43 nm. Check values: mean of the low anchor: 19.2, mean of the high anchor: 22.8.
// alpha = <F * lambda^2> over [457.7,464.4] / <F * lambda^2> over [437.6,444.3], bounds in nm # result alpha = 1.9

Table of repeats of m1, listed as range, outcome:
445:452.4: 19.2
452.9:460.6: 40.1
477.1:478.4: 17.9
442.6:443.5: 17.5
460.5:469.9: 22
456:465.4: 37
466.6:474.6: 18.7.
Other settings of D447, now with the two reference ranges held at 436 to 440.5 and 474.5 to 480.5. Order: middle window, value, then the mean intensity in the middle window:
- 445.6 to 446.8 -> 0.07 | 17.8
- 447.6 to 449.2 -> 0.04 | 18.3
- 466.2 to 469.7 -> -0.46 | 19.7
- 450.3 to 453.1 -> -0.46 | 21.6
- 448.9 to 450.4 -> 0.00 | 18.7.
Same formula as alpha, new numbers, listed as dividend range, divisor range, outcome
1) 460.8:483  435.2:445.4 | 1.19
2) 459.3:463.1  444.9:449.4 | 1.62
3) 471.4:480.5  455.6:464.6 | 0.48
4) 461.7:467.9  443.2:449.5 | 1.30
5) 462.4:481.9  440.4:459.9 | 0.76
